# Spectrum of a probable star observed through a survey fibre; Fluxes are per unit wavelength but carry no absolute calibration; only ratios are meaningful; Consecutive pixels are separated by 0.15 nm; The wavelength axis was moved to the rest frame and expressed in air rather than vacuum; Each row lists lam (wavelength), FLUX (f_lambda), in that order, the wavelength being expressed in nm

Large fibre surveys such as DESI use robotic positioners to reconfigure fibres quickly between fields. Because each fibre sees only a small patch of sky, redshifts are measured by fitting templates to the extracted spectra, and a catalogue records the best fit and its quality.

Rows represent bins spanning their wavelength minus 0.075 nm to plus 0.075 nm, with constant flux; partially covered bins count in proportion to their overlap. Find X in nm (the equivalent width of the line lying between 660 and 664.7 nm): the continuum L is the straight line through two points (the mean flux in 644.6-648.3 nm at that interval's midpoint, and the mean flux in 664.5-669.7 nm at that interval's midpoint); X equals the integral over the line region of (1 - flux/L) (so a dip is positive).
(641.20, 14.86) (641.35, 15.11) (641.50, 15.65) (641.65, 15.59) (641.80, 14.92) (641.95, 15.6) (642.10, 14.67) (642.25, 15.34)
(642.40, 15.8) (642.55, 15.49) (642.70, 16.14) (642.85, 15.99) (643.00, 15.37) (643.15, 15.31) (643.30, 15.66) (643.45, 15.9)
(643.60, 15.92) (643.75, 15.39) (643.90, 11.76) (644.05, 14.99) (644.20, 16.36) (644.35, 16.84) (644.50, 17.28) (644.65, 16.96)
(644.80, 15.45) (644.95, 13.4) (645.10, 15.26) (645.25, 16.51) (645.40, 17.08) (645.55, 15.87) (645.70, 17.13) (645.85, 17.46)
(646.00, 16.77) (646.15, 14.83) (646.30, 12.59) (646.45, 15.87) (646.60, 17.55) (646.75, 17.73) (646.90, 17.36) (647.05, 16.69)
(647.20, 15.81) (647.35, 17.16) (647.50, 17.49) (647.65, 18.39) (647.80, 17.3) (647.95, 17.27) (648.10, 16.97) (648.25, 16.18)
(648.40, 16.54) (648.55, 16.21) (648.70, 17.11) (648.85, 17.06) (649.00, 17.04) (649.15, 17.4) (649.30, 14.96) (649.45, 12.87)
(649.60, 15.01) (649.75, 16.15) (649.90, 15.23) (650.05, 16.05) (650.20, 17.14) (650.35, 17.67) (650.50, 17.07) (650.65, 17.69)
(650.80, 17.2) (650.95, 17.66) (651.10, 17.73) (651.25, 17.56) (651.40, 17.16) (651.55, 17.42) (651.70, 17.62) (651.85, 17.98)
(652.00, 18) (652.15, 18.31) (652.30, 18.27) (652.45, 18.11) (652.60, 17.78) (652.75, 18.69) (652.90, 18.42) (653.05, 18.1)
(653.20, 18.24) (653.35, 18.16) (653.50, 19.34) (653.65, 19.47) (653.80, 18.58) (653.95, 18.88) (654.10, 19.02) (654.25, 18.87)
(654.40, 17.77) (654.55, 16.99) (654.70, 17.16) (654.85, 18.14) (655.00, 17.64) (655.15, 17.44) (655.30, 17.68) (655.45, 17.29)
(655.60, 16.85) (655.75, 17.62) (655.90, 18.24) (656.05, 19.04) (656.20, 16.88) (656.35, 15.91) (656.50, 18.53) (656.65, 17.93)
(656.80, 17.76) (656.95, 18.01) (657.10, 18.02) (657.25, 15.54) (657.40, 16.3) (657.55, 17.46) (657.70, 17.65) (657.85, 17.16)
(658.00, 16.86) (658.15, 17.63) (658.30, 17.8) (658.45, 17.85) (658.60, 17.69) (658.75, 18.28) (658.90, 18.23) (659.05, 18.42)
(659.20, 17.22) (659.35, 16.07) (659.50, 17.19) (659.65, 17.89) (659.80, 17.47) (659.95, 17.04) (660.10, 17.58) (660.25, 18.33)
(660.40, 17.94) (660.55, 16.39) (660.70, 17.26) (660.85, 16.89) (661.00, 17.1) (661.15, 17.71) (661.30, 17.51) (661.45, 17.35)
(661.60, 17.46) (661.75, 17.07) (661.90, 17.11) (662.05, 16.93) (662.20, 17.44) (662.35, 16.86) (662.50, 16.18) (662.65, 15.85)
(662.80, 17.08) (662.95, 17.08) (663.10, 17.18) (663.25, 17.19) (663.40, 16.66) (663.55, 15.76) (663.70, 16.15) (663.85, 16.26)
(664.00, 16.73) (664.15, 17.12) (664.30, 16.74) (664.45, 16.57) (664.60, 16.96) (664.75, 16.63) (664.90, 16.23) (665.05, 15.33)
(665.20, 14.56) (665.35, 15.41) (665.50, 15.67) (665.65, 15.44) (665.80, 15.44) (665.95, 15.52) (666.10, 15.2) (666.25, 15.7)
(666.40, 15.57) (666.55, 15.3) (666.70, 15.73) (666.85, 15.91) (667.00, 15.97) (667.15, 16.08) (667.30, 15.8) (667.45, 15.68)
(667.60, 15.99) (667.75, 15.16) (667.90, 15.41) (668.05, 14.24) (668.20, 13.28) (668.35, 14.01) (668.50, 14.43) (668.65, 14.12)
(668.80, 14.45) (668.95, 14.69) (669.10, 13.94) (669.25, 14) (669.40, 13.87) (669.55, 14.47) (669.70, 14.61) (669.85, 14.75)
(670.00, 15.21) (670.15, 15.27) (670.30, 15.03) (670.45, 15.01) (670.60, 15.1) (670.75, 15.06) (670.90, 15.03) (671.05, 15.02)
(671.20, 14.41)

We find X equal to -0.46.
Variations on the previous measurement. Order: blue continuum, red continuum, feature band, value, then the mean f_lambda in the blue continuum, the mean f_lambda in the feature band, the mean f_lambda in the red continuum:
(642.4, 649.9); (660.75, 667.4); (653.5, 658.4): -0.442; 16.1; 17.7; 16.4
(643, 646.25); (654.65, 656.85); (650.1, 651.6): -0.054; 15.8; 17.4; 17.6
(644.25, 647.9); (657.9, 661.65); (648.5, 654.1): -0.187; 16.5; 17.4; 17.5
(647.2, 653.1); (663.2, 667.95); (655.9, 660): -0.244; 17.1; 17.5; 15.9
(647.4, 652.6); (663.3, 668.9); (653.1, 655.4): -0.218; 17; 18.2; 15.6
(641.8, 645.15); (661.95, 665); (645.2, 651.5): -0.344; 15.5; 16.6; 16.7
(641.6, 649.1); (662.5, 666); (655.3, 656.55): -0.104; 16.1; 17.5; 16.2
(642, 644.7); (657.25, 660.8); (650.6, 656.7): -0.414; 15.6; 17.9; 17.4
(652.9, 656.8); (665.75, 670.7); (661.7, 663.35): -0.064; 18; 16.9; 15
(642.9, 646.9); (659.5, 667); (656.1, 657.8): -0.101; 15.8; 17.3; 16.6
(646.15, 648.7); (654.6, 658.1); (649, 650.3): 0.087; 16.7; 15.7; 17.4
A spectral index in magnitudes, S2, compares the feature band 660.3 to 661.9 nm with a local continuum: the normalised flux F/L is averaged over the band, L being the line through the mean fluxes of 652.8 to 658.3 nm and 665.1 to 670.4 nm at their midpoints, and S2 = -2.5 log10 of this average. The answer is -0.05 mag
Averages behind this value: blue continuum 17.8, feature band 17.3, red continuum 15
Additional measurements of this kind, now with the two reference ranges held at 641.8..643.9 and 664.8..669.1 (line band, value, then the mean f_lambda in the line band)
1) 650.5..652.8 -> -0.16 mag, 17.8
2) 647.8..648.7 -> -0.09 mag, 16.7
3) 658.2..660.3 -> -0.16 mag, 17.6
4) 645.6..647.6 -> -0.08 mag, 16.5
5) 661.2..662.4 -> -0.13 mag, 17.2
